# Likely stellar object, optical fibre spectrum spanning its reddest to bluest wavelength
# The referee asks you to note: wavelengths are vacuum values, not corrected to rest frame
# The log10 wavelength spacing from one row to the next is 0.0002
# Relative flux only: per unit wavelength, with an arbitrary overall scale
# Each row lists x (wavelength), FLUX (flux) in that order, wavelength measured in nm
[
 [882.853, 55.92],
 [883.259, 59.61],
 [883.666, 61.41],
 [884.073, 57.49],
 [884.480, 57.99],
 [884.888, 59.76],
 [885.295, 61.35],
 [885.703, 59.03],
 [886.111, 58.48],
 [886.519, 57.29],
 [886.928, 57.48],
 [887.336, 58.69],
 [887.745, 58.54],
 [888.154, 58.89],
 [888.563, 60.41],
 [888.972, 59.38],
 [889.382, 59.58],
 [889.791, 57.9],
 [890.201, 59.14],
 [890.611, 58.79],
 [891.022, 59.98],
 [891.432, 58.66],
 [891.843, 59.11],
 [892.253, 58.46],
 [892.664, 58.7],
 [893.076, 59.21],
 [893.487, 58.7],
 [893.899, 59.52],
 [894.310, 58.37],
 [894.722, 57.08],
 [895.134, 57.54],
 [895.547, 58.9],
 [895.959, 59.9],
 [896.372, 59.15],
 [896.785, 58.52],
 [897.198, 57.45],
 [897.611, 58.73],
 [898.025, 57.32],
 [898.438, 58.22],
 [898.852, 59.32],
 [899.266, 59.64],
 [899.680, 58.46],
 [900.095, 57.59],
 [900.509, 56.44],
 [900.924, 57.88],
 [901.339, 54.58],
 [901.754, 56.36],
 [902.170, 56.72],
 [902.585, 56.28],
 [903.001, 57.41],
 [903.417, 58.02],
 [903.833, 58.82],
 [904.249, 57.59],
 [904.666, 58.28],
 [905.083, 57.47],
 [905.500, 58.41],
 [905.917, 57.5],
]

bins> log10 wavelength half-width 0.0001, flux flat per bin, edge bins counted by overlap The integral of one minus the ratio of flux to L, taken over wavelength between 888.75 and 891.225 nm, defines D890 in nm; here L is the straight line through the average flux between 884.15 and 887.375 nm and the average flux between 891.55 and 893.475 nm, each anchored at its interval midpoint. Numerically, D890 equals -0.014 nm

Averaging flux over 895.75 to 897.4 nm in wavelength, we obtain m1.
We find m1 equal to 58.8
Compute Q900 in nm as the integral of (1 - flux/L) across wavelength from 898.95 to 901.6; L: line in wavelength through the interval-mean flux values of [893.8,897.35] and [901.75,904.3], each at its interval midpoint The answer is 0.01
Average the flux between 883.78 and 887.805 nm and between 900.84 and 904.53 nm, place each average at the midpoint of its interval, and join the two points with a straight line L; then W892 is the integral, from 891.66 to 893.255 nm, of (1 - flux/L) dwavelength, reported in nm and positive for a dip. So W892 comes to -0.02 nm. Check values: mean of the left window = 58.7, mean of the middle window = 58.9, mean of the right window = 57.1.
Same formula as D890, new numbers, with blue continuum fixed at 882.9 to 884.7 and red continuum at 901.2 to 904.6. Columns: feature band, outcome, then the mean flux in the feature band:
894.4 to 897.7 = -0.04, 58.4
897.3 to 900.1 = -0.05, 58.5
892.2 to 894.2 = -0.03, 58.9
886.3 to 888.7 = 0.00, 58.5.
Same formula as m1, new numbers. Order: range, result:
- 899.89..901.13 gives 57.3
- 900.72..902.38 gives 56.4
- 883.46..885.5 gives 59.6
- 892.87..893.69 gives 59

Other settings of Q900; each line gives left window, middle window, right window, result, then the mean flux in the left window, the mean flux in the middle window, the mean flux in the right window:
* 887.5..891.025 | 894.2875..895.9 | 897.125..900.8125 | 0.01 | 59.1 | 58.1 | 58.2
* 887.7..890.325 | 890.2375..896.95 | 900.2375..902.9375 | -0.07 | 59.2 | 58.8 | 56.5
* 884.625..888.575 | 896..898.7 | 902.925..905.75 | 0.00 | 58.9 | 58.4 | 58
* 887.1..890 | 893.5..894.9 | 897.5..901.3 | 0.00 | 59.1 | 58.4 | 58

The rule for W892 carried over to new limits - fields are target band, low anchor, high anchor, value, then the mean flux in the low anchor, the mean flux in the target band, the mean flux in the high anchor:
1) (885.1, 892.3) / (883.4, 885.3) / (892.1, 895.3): 0.00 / 59.4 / 59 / 58.5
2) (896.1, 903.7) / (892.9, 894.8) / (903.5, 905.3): 0.08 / 58.7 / 57.7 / 58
